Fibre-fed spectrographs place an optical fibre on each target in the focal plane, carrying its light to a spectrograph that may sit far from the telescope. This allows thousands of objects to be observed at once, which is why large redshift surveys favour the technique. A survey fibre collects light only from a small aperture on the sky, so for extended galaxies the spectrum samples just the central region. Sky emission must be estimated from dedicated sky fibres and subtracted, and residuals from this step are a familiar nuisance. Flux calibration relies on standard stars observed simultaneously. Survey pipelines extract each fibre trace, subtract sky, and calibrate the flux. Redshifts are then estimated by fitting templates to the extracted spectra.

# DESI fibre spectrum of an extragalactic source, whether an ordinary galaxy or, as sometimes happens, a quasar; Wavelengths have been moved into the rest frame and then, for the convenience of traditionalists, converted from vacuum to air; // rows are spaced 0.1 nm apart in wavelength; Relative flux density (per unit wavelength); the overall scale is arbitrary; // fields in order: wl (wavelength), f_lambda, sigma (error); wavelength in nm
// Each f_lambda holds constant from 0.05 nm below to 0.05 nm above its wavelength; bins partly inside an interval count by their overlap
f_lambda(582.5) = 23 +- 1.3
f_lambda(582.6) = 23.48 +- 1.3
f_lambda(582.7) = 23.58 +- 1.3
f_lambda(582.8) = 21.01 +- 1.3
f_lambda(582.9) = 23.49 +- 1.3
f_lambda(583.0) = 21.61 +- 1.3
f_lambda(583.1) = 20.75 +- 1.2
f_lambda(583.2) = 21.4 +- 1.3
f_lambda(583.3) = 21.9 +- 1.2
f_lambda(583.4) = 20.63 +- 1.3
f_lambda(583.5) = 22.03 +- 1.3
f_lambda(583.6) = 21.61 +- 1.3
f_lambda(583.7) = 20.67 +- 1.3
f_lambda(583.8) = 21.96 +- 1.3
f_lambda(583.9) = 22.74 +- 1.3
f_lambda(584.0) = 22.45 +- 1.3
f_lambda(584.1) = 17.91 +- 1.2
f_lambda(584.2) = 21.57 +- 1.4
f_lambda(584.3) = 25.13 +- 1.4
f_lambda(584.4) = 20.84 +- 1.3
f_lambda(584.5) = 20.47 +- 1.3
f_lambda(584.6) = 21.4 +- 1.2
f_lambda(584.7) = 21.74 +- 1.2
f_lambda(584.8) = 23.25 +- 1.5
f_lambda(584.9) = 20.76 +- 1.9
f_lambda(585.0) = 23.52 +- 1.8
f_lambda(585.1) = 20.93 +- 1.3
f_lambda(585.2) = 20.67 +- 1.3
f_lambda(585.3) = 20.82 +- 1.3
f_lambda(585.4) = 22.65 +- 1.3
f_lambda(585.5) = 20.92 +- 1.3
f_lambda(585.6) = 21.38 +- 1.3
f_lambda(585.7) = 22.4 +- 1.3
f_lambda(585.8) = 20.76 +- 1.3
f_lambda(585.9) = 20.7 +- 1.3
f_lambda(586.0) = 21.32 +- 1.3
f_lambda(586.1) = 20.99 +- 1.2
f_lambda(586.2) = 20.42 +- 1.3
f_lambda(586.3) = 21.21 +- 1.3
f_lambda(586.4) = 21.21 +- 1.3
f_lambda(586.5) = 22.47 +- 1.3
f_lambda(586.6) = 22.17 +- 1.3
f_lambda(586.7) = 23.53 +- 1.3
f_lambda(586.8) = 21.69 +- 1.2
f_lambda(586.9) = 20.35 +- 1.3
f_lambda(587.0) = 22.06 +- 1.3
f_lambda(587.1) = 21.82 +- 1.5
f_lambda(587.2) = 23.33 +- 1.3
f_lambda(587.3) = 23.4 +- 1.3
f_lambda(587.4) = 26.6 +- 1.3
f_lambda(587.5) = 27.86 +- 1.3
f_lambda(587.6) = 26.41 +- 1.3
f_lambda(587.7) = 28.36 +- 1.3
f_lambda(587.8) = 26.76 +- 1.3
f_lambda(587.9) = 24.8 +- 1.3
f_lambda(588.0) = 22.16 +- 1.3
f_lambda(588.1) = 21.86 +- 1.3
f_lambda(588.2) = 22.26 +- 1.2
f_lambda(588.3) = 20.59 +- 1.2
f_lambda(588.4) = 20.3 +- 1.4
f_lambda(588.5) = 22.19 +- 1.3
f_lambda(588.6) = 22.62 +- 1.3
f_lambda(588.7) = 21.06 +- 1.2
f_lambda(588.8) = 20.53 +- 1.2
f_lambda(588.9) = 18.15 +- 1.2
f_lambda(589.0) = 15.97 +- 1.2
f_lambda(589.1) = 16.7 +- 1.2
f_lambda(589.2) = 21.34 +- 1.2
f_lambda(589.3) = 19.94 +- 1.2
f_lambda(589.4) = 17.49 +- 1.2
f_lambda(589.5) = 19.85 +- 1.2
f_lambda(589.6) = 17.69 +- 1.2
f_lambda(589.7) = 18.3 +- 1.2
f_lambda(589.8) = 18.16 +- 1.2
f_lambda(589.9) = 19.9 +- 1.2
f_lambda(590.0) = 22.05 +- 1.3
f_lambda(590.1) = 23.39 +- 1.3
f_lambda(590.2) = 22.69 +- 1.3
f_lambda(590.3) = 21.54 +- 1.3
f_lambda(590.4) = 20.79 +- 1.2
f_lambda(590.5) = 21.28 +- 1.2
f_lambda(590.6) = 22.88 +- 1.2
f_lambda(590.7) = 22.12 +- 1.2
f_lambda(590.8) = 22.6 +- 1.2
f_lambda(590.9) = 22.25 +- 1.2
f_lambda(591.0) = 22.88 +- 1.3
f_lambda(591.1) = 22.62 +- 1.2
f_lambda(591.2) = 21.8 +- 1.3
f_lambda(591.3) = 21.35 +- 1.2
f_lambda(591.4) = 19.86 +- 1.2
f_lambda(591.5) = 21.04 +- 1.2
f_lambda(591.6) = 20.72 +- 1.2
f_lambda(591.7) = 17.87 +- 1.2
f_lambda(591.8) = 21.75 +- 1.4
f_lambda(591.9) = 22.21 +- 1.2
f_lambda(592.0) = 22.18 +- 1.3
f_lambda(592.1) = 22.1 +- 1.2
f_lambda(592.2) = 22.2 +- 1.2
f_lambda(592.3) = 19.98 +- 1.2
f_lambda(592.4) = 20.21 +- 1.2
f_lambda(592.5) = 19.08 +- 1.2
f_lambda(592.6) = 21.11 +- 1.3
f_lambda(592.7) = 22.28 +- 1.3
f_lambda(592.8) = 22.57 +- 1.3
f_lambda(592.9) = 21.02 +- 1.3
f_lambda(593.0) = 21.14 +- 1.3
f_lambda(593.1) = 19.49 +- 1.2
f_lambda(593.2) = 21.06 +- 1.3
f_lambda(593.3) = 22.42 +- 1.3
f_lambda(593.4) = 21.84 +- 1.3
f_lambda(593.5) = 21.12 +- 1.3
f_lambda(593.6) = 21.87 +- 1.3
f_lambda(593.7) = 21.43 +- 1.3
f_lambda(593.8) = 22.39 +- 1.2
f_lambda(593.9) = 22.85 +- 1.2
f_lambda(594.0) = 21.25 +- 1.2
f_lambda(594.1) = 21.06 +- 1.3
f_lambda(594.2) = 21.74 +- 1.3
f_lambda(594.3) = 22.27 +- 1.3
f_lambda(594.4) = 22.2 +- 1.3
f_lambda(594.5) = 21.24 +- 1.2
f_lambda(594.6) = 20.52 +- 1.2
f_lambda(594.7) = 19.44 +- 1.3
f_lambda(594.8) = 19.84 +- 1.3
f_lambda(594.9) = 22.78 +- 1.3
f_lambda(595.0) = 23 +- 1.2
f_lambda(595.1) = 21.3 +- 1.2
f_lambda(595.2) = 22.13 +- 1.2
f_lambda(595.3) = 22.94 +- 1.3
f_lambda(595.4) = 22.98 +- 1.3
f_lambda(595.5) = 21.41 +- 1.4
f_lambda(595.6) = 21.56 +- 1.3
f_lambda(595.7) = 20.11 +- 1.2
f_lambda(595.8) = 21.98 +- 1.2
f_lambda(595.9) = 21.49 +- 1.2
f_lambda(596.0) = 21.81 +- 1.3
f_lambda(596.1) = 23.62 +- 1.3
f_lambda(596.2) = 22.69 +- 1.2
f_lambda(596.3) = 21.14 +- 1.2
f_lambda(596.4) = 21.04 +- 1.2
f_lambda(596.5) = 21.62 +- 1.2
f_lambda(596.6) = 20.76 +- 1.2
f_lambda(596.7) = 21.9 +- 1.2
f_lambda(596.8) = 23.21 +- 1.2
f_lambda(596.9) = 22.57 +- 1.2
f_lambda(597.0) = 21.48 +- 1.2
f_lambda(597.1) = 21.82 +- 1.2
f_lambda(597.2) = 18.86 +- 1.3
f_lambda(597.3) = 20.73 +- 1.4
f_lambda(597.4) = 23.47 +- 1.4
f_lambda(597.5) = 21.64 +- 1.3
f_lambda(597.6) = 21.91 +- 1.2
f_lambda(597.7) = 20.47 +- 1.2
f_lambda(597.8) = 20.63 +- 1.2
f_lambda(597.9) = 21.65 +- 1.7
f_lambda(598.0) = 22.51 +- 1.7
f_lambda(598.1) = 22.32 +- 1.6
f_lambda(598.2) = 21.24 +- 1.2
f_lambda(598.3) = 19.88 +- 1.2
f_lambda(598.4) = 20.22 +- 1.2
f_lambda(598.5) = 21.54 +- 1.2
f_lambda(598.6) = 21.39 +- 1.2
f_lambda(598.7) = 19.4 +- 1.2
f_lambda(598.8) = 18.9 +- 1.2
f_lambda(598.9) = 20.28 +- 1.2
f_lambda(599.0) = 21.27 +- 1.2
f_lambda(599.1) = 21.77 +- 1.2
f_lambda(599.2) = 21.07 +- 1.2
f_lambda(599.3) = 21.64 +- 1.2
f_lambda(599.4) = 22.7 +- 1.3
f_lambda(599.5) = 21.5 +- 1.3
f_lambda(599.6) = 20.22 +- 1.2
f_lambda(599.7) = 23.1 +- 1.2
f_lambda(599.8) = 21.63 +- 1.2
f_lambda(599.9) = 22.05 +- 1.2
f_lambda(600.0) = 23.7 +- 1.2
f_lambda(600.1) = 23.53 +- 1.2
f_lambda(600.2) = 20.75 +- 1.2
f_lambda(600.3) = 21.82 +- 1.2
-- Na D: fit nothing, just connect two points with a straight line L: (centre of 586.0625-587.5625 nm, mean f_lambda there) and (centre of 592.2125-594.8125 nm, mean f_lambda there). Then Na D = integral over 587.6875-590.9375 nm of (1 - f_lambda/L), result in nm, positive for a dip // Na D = 0.154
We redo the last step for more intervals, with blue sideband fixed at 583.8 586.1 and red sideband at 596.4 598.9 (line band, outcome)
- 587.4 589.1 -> -0.09 nm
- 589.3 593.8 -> 0.06 nm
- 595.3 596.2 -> -0.03 nm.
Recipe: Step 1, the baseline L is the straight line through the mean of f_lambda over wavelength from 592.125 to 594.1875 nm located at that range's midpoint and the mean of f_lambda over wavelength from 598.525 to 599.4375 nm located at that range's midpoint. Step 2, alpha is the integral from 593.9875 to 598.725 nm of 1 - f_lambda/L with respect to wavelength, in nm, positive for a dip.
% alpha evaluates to -0.09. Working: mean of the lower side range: 21.3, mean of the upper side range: 20.9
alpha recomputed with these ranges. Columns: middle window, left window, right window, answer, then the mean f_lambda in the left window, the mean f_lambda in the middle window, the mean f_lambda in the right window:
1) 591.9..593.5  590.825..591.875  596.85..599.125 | -0.002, 21.3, 21.3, 21.1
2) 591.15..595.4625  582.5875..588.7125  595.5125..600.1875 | 0.076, 22.2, 21.4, 21.5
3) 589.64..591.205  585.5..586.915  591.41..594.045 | -0.016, 21.5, 21.5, 21.3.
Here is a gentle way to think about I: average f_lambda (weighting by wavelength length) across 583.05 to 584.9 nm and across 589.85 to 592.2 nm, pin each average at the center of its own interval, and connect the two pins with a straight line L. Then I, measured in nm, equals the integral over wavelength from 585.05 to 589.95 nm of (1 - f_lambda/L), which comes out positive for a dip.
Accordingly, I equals 0.02 nm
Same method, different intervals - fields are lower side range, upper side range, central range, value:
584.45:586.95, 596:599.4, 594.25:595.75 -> -0.01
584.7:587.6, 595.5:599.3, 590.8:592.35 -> 0.03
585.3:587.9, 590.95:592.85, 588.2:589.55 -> 0.14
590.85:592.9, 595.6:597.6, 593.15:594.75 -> -0.01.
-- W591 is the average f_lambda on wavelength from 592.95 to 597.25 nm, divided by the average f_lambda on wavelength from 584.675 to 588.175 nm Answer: 0.96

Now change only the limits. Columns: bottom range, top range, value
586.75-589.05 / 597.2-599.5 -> 0.93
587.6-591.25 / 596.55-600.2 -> 1.01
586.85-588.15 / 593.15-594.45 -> 0.90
